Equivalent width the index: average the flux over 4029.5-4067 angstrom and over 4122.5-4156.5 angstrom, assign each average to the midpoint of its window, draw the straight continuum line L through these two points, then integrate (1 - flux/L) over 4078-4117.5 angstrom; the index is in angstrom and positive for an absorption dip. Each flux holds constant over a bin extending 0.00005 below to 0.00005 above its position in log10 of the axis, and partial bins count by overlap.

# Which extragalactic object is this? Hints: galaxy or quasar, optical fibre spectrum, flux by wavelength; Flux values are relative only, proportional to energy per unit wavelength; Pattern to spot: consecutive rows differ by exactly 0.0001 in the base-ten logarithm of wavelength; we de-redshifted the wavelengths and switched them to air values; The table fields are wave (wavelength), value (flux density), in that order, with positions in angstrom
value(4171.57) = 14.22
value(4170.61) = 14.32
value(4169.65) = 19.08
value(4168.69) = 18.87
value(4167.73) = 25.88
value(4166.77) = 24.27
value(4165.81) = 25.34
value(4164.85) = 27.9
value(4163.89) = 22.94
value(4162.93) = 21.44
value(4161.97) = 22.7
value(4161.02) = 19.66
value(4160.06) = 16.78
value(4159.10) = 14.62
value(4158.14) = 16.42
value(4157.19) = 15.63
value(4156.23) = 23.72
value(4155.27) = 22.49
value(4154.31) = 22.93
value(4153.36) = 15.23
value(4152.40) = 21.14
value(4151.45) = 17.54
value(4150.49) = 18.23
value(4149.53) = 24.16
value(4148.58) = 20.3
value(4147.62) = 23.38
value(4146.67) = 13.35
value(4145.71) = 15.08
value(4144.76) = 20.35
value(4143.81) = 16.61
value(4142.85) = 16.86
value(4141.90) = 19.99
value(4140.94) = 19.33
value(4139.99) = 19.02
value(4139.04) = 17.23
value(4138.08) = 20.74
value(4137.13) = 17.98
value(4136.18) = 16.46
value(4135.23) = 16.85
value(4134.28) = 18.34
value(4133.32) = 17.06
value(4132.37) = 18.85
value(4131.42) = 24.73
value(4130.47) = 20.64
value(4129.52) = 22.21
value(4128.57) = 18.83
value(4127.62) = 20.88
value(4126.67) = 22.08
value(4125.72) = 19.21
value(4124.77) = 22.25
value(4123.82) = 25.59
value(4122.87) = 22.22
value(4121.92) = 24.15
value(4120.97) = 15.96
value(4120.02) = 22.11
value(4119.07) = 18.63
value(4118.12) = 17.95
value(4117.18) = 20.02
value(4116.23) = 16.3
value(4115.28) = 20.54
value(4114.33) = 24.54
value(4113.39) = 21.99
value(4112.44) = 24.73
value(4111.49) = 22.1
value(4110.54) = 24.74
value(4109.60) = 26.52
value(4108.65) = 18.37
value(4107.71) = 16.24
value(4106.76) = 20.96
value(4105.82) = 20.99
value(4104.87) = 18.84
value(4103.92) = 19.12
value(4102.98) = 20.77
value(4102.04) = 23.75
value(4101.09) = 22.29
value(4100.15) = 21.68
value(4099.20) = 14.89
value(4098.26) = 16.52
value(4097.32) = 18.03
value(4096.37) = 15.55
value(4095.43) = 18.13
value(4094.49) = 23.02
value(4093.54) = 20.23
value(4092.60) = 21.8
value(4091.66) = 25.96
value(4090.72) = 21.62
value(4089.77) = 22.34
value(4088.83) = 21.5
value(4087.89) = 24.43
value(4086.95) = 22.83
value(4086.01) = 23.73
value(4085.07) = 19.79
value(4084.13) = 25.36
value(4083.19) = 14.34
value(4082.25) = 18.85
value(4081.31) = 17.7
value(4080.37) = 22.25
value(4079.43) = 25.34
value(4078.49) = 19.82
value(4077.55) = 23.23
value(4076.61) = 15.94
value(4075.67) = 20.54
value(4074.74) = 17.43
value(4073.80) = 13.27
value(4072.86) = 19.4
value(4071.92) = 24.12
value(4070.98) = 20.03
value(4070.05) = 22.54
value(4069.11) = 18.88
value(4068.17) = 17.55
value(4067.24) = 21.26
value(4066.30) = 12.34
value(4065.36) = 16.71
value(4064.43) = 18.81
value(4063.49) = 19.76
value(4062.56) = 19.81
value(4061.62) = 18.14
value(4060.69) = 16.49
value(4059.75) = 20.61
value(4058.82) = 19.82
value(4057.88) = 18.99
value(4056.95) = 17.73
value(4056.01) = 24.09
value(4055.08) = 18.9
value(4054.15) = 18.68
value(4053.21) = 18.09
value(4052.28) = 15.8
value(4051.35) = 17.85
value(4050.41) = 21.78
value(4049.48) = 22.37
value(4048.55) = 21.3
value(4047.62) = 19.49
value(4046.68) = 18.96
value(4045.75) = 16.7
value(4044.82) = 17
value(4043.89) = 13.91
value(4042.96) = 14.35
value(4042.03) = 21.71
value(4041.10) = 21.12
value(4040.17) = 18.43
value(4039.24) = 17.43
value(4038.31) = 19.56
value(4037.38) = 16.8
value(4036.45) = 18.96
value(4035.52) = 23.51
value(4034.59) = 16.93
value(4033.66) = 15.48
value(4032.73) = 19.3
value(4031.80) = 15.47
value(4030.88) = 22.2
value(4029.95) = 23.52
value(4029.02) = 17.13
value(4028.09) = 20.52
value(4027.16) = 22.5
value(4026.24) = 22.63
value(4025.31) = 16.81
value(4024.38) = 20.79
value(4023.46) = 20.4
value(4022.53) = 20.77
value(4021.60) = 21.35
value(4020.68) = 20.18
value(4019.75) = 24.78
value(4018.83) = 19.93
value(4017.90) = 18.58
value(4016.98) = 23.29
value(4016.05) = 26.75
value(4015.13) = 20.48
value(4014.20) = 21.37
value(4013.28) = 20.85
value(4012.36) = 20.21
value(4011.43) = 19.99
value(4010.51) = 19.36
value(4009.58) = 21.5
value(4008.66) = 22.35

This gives -3.36 angstrom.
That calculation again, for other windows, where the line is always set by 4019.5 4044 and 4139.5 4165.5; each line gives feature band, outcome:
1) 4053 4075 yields 0.7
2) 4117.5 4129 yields -0.7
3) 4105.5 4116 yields -1.2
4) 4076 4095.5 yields -1.8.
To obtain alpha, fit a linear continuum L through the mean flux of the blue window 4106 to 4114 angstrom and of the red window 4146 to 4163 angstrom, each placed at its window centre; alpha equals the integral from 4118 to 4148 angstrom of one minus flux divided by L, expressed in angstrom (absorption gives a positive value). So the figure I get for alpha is 1.6 angstrom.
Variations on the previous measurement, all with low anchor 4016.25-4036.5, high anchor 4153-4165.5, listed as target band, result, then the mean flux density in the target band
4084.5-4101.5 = -0.4 angstrom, 20.8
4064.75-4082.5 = 0.9 angstrom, 19.3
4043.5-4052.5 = 0.8 angstrom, 18.6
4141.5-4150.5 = 0.6 angstrom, 18.9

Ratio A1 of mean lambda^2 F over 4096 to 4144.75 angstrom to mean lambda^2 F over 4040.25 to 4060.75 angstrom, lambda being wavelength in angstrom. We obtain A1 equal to 1.1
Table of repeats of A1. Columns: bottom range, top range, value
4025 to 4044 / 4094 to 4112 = 1.09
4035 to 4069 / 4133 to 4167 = 1.09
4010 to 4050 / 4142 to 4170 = 1.08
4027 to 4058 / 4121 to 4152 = 1.08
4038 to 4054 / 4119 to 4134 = 1.18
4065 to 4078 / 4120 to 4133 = 1.17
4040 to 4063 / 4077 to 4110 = 1.12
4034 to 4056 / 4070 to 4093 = 1.14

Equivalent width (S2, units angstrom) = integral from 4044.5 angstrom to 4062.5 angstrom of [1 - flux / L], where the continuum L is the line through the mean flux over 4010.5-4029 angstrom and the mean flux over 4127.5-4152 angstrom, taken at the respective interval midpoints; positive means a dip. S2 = 1.2 angstrom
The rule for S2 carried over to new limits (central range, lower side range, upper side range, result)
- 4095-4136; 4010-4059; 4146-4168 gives -0.1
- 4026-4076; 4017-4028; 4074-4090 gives 4.4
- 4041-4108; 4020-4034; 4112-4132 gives 3.2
